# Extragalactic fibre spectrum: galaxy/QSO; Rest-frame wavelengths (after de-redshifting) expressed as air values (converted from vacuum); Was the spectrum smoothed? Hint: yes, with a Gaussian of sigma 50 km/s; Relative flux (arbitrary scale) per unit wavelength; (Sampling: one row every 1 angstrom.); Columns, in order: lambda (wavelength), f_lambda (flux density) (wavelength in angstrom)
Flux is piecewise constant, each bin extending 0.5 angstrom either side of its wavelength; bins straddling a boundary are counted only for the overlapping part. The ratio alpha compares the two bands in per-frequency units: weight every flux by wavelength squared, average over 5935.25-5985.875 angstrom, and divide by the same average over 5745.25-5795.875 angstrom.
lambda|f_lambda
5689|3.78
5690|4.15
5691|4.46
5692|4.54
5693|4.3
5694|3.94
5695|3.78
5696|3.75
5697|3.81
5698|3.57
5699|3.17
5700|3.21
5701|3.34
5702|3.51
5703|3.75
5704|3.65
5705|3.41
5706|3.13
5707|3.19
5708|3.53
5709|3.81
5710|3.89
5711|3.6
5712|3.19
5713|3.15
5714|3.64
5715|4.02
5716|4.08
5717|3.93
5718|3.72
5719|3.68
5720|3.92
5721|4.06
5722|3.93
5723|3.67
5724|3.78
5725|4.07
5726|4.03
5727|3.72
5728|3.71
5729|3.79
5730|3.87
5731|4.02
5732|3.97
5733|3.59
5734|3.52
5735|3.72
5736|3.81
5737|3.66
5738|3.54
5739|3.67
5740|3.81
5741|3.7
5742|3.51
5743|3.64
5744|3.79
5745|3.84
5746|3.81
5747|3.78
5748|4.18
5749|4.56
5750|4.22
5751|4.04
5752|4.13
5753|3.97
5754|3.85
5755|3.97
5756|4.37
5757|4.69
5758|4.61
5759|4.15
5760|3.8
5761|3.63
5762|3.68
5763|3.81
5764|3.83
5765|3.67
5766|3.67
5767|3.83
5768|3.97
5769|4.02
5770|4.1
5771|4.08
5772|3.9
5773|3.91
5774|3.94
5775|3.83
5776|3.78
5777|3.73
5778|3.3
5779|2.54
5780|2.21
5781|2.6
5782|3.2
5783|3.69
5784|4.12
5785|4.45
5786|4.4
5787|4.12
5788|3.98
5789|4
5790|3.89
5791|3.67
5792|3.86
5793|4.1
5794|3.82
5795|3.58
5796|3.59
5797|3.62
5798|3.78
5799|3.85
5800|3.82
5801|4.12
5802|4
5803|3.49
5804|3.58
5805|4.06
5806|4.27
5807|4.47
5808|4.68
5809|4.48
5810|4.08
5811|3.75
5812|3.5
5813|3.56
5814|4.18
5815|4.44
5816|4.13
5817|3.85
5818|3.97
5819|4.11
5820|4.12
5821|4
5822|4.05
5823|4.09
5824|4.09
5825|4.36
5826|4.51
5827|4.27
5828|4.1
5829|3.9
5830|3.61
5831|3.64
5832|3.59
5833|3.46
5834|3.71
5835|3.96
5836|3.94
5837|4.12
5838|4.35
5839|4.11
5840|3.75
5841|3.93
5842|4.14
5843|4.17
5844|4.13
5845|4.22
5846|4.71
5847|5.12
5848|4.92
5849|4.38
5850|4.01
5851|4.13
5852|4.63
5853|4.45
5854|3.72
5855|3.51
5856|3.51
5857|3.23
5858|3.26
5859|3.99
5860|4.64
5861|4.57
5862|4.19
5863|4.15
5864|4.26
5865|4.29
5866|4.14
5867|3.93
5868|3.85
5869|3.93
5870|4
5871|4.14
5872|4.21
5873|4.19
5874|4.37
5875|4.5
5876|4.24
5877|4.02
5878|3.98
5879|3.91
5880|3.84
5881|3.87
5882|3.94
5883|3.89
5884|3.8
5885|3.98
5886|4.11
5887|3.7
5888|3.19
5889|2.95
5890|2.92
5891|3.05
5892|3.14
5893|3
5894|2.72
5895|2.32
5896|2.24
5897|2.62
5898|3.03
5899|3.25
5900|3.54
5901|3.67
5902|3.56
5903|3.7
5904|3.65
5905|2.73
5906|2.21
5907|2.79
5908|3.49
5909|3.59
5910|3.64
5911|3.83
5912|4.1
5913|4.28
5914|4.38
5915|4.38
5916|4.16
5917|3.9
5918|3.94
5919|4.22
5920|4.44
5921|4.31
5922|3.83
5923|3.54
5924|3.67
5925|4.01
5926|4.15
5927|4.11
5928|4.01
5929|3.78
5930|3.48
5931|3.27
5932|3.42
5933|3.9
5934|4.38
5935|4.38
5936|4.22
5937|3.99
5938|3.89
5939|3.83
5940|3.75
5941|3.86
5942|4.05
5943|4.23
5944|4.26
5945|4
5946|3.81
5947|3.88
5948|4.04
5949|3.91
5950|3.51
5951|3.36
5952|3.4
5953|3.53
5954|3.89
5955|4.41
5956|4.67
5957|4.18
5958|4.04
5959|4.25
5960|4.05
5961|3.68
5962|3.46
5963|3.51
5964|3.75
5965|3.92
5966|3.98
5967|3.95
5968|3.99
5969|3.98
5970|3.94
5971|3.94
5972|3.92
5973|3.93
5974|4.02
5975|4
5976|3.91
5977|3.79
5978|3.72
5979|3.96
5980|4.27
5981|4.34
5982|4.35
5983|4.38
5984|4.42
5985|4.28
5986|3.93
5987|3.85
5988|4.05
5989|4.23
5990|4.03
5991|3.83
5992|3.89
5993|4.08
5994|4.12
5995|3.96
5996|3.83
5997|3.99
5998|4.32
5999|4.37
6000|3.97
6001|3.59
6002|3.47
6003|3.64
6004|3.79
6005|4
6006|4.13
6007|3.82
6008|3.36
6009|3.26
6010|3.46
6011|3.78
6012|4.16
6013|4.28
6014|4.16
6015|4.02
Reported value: 1.1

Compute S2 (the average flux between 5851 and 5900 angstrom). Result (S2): 3.74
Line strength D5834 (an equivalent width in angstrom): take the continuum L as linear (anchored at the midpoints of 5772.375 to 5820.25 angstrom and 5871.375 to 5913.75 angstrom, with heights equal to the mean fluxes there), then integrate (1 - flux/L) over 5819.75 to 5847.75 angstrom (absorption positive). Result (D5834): -2.8 angstrom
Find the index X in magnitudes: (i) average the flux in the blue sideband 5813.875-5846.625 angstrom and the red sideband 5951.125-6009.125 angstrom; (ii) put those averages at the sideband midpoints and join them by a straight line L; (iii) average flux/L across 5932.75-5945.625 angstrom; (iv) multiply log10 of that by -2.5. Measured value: -0.02 mag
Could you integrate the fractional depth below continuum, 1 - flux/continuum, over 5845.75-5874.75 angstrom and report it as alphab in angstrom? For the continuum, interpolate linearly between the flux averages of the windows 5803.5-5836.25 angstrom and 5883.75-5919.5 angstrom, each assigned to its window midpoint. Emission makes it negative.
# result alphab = -3.3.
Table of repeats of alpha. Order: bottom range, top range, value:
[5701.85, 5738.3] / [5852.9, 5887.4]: 1.14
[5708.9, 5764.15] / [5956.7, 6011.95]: 1.11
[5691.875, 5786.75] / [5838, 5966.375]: 1.08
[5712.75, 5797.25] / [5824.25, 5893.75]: 1.08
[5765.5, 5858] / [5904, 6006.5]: 1.05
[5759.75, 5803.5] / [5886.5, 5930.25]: 0.98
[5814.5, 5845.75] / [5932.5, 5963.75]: 1.02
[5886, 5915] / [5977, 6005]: 1.26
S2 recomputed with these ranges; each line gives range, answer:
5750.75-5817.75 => 3.88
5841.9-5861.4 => 4.17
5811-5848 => 4.06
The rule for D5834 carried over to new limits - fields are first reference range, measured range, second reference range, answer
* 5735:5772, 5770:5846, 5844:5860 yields 2.58 angstrom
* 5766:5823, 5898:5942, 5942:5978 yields 1.27 angstrom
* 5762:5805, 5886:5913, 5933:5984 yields 4.73 angstrom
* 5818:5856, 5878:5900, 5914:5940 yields 3.81 angstrom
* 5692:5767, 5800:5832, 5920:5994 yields -1.49 angstrom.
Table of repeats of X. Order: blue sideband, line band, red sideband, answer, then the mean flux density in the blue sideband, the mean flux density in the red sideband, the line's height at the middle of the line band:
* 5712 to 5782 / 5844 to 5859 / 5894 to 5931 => -0.12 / 3.8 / 3.61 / 3.68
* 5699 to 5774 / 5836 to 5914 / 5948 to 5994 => 0.03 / 3.81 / 3.97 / 3.9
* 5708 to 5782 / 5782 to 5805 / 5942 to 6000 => -0.01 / 3.79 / 3.99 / 3.83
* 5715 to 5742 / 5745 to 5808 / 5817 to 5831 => 0.02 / 3.81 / 4.07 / 3.94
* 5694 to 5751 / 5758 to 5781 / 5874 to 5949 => 0.01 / 3.73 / 3.71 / 3.72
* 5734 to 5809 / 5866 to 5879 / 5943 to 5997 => -0.05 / 3.85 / 3.97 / 3.91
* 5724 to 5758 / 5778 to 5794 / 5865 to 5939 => 0.06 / 3.9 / 3.72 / 3.85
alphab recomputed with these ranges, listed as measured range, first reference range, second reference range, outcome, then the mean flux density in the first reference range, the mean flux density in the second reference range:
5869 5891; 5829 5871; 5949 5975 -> 0.76 angstrom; 4.06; 3.89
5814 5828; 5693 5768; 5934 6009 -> -1.09 angstrom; 3.79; 3.96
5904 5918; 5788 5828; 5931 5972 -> 0.99 angstrom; 4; 3.92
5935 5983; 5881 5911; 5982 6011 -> -3.45 angstrom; 3.28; 3.94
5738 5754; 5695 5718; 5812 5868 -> -0.77 angstrom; 3.57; 4.07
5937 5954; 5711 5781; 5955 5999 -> 0.67 angstrom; 3.81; 4.02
